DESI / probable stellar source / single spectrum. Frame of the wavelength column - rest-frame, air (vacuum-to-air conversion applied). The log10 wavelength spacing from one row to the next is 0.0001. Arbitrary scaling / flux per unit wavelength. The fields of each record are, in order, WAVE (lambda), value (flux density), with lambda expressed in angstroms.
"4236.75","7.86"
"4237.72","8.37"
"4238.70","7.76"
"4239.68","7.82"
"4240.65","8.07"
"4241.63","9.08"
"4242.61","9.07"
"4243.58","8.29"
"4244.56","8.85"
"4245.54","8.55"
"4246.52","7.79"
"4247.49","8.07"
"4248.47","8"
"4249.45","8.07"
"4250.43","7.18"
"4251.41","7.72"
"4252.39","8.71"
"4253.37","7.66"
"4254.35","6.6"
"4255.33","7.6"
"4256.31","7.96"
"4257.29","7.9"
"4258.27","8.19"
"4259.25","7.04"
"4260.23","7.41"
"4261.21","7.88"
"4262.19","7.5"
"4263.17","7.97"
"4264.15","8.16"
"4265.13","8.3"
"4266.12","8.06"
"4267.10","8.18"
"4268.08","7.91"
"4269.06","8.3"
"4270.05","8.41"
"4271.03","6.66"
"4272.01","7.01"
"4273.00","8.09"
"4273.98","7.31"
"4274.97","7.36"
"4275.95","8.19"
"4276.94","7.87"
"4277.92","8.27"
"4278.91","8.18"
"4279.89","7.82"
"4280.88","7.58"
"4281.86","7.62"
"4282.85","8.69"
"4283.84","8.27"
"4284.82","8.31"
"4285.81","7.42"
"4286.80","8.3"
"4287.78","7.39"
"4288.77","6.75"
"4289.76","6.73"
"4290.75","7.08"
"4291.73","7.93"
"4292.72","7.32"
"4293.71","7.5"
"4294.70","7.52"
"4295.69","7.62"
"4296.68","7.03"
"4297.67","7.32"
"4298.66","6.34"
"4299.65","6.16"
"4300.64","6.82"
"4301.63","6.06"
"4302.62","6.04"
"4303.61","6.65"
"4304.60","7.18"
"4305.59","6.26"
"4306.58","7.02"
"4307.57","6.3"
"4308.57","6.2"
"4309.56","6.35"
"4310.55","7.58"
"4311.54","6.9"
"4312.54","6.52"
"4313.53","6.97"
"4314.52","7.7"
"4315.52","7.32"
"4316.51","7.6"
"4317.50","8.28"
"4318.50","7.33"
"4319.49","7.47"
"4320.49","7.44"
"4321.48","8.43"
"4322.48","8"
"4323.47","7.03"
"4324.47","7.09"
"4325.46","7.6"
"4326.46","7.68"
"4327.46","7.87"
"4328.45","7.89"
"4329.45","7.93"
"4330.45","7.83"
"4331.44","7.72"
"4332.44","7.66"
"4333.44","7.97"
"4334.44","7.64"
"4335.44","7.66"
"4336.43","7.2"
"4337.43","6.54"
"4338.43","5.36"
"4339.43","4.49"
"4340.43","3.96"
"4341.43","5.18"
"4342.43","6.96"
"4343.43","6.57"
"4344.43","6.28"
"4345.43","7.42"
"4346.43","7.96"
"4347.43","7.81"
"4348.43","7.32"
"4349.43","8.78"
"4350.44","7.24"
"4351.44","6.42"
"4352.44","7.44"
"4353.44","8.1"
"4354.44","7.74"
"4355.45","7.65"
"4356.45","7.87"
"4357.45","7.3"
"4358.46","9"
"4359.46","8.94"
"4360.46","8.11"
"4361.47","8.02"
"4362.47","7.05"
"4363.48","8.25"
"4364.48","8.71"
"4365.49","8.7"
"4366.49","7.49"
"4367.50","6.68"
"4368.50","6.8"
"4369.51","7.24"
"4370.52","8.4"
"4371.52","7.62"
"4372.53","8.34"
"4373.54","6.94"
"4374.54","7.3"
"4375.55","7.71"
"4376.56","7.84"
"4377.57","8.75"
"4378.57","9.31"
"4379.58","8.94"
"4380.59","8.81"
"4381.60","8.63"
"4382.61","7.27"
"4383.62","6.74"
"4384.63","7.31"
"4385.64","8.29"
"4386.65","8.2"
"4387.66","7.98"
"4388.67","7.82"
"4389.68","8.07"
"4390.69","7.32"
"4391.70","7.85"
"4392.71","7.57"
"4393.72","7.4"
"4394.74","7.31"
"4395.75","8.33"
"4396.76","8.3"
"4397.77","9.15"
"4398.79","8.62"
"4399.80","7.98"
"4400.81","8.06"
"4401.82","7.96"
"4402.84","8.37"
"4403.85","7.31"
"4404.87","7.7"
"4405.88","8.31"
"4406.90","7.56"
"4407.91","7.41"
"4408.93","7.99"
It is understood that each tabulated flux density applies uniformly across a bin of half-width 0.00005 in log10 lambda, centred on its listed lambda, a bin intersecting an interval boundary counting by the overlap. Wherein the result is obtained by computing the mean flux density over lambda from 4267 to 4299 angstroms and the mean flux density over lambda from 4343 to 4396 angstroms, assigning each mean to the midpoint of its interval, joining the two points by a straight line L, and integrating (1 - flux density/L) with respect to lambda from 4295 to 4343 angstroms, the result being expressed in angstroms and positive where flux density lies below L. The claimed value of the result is 4.4 angstroms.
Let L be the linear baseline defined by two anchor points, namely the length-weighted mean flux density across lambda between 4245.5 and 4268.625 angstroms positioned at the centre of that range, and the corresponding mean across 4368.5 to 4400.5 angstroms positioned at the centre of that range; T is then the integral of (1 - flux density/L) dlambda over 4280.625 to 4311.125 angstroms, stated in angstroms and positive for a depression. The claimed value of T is 2.9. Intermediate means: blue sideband 7.84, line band 7.14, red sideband 7.96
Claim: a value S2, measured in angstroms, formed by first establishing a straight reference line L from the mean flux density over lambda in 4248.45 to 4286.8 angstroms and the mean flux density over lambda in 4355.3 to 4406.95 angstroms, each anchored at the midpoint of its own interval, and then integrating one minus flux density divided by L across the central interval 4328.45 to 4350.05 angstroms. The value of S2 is 2.5 angstroms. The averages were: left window 7.83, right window 7.95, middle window 6.98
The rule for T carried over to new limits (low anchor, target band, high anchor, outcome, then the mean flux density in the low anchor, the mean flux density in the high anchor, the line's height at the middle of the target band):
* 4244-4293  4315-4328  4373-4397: 0.4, 7.8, 7.91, 7.85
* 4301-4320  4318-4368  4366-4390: -0.3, 6.93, 7.85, 7.38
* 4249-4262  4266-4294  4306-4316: -1.6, 7.68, 6.88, 7.33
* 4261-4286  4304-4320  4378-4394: 1.8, 7.9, 7.98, 7.93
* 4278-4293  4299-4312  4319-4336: 1.9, 7.71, 7.7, 7.71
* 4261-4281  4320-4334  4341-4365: -0.1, 7.86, 7.6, 7.68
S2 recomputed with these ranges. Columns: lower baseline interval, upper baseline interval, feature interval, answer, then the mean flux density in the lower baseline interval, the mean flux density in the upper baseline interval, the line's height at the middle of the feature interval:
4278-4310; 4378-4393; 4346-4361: -0.2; 7.19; 8.02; 7.73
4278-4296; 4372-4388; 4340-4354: 1.6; 7.68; 8.02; 7.9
